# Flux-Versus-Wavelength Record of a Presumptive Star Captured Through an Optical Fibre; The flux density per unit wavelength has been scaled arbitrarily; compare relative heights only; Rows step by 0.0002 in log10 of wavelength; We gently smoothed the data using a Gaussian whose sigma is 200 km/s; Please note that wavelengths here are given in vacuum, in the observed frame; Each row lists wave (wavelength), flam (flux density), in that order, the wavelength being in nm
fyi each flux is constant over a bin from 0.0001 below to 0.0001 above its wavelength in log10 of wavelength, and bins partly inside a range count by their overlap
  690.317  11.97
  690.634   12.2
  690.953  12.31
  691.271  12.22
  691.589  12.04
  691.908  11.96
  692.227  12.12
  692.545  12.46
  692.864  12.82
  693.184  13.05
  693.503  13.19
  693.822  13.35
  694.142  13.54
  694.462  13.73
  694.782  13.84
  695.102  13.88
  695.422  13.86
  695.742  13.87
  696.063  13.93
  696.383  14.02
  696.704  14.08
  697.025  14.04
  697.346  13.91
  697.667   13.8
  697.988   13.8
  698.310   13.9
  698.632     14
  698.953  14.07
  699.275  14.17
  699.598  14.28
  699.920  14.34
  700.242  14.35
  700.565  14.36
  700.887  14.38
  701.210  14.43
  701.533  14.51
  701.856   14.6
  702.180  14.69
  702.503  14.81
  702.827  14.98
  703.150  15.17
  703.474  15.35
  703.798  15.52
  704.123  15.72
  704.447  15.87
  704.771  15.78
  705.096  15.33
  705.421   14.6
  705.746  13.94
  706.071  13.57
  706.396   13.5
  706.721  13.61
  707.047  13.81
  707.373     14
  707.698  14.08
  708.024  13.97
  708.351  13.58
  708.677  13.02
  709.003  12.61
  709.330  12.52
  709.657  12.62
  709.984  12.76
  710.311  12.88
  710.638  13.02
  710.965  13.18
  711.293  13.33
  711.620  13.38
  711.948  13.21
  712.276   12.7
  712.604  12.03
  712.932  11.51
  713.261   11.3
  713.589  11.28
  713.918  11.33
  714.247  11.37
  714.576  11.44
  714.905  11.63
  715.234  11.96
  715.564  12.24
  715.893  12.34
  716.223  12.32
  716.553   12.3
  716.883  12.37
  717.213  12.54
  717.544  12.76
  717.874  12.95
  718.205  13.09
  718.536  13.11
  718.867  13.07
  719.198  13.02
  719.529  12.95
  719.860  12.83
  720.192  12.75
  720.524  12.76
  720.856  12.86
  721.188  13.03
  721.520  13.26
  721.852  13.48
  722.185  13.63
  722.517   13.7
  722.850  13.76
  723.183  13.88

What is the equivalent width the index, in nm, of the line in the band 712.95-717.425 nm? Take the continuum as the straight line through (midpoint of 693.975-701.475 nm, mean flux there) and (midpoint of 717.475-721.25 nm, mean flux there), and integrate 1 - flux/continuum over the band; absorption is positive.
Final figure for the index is 0.43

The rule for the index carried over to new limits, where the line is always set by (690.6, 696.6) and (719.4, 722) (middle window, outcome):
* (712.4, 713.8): 0.16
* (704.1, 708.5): -0.44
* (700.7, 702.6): -0.22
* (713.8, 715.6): 0.19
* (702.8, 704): -0.21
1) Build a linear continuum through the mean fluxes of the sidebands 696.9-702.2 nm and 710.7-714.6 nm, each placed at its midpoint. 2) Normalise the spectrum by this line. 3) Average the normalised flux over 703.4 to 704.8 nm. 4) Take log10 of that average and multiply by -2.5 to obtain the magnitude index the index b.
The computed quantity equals -0.16 mag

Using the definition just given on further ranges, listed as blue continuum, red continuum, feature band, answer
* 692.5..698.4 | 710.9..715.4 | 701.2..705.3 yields -0.17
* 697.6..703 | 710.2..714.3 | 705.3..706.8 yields -0.04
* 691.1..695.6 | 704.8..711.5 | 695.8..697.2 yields -0.07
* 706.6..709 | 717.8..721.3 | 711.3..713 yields 0.06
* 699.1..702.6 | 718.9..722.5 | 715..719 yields 0.06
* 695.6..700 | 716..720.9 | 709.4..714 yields 0.06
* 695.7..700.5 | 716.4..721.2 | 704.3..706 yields -0.10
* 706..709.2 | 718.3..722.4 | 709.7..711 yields 0.05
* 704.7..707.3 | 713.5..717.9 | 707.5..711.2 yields 0.03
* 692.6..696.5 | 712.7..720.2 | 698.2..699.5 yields -0.06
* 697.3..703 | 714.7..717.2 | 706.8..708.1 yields -0.05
